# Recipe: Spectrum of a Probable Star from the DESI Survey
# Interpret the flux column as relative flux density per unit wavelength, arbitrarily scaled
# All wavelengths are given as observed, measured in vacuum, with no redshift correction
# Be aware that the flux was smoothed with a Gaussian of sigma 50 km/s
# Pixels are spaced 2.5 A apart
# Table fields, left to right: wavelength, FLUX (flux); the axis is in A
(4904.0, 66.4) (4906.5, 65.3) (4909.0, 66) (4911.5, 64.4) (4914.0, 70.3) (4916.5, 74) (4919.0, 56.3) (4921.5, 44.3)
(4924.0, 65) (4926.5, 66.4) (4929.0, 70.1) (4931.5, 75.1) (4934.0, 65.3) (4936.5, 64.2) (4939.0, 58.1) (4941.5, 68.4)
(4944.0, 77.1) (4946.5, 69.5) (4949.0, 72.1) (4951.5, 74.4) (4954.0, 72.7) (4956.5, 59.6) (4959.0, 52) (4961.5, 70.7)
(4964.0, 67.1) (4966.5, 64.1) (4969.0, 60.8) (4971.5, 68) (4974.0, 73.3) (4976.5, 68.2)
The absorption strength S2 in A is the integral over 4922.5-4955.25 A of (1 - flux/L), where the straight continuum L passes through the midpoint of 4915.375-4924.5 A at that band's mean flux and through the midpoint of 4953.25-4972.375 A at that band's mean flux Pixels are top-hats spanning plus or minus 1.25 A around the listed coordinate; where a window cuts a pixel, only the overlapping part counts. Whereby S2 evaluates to -4.0 A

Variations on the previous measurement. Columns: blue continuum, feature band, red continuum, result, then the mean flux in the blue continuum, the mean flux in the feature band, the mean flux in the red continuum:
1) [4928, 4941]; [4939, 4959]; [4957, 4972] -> -1.1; 66.6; 68.6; 63.4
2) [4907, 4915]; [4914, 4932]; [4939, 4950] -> 0.9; 66.6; 64.4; 70.2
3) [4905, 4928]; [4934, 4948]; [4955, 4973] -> -0.8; 63.7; 67.3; 63.5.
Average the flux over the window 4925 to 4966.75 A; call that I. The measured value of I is 67.5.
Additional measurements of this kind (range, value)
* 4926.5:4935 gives 69.8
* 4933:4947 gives 67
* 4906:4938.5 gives 65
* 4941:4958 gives 70.4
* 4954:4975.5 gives 65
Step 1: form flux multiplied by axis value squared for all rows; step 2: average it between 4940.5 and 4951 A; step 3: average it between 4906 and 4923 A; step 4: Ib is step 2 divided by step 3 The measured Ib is 1.2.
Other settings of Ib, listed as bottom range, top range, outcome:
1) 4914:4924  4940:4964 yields 1.14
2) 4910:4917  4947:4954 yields 1.07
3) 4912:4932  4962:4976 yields 1.05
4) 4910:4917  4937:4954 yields 1.03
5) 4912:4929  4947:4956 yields 1.15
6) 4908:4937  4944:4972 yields 1.04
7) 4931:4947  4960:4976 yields 1.00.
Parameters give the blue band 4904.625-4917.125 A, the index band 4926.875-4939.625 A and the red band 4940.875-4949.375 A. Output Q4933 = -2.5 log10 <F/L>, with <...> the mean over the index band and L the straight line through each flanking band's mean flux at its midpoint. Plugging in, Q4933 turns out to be 0.055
